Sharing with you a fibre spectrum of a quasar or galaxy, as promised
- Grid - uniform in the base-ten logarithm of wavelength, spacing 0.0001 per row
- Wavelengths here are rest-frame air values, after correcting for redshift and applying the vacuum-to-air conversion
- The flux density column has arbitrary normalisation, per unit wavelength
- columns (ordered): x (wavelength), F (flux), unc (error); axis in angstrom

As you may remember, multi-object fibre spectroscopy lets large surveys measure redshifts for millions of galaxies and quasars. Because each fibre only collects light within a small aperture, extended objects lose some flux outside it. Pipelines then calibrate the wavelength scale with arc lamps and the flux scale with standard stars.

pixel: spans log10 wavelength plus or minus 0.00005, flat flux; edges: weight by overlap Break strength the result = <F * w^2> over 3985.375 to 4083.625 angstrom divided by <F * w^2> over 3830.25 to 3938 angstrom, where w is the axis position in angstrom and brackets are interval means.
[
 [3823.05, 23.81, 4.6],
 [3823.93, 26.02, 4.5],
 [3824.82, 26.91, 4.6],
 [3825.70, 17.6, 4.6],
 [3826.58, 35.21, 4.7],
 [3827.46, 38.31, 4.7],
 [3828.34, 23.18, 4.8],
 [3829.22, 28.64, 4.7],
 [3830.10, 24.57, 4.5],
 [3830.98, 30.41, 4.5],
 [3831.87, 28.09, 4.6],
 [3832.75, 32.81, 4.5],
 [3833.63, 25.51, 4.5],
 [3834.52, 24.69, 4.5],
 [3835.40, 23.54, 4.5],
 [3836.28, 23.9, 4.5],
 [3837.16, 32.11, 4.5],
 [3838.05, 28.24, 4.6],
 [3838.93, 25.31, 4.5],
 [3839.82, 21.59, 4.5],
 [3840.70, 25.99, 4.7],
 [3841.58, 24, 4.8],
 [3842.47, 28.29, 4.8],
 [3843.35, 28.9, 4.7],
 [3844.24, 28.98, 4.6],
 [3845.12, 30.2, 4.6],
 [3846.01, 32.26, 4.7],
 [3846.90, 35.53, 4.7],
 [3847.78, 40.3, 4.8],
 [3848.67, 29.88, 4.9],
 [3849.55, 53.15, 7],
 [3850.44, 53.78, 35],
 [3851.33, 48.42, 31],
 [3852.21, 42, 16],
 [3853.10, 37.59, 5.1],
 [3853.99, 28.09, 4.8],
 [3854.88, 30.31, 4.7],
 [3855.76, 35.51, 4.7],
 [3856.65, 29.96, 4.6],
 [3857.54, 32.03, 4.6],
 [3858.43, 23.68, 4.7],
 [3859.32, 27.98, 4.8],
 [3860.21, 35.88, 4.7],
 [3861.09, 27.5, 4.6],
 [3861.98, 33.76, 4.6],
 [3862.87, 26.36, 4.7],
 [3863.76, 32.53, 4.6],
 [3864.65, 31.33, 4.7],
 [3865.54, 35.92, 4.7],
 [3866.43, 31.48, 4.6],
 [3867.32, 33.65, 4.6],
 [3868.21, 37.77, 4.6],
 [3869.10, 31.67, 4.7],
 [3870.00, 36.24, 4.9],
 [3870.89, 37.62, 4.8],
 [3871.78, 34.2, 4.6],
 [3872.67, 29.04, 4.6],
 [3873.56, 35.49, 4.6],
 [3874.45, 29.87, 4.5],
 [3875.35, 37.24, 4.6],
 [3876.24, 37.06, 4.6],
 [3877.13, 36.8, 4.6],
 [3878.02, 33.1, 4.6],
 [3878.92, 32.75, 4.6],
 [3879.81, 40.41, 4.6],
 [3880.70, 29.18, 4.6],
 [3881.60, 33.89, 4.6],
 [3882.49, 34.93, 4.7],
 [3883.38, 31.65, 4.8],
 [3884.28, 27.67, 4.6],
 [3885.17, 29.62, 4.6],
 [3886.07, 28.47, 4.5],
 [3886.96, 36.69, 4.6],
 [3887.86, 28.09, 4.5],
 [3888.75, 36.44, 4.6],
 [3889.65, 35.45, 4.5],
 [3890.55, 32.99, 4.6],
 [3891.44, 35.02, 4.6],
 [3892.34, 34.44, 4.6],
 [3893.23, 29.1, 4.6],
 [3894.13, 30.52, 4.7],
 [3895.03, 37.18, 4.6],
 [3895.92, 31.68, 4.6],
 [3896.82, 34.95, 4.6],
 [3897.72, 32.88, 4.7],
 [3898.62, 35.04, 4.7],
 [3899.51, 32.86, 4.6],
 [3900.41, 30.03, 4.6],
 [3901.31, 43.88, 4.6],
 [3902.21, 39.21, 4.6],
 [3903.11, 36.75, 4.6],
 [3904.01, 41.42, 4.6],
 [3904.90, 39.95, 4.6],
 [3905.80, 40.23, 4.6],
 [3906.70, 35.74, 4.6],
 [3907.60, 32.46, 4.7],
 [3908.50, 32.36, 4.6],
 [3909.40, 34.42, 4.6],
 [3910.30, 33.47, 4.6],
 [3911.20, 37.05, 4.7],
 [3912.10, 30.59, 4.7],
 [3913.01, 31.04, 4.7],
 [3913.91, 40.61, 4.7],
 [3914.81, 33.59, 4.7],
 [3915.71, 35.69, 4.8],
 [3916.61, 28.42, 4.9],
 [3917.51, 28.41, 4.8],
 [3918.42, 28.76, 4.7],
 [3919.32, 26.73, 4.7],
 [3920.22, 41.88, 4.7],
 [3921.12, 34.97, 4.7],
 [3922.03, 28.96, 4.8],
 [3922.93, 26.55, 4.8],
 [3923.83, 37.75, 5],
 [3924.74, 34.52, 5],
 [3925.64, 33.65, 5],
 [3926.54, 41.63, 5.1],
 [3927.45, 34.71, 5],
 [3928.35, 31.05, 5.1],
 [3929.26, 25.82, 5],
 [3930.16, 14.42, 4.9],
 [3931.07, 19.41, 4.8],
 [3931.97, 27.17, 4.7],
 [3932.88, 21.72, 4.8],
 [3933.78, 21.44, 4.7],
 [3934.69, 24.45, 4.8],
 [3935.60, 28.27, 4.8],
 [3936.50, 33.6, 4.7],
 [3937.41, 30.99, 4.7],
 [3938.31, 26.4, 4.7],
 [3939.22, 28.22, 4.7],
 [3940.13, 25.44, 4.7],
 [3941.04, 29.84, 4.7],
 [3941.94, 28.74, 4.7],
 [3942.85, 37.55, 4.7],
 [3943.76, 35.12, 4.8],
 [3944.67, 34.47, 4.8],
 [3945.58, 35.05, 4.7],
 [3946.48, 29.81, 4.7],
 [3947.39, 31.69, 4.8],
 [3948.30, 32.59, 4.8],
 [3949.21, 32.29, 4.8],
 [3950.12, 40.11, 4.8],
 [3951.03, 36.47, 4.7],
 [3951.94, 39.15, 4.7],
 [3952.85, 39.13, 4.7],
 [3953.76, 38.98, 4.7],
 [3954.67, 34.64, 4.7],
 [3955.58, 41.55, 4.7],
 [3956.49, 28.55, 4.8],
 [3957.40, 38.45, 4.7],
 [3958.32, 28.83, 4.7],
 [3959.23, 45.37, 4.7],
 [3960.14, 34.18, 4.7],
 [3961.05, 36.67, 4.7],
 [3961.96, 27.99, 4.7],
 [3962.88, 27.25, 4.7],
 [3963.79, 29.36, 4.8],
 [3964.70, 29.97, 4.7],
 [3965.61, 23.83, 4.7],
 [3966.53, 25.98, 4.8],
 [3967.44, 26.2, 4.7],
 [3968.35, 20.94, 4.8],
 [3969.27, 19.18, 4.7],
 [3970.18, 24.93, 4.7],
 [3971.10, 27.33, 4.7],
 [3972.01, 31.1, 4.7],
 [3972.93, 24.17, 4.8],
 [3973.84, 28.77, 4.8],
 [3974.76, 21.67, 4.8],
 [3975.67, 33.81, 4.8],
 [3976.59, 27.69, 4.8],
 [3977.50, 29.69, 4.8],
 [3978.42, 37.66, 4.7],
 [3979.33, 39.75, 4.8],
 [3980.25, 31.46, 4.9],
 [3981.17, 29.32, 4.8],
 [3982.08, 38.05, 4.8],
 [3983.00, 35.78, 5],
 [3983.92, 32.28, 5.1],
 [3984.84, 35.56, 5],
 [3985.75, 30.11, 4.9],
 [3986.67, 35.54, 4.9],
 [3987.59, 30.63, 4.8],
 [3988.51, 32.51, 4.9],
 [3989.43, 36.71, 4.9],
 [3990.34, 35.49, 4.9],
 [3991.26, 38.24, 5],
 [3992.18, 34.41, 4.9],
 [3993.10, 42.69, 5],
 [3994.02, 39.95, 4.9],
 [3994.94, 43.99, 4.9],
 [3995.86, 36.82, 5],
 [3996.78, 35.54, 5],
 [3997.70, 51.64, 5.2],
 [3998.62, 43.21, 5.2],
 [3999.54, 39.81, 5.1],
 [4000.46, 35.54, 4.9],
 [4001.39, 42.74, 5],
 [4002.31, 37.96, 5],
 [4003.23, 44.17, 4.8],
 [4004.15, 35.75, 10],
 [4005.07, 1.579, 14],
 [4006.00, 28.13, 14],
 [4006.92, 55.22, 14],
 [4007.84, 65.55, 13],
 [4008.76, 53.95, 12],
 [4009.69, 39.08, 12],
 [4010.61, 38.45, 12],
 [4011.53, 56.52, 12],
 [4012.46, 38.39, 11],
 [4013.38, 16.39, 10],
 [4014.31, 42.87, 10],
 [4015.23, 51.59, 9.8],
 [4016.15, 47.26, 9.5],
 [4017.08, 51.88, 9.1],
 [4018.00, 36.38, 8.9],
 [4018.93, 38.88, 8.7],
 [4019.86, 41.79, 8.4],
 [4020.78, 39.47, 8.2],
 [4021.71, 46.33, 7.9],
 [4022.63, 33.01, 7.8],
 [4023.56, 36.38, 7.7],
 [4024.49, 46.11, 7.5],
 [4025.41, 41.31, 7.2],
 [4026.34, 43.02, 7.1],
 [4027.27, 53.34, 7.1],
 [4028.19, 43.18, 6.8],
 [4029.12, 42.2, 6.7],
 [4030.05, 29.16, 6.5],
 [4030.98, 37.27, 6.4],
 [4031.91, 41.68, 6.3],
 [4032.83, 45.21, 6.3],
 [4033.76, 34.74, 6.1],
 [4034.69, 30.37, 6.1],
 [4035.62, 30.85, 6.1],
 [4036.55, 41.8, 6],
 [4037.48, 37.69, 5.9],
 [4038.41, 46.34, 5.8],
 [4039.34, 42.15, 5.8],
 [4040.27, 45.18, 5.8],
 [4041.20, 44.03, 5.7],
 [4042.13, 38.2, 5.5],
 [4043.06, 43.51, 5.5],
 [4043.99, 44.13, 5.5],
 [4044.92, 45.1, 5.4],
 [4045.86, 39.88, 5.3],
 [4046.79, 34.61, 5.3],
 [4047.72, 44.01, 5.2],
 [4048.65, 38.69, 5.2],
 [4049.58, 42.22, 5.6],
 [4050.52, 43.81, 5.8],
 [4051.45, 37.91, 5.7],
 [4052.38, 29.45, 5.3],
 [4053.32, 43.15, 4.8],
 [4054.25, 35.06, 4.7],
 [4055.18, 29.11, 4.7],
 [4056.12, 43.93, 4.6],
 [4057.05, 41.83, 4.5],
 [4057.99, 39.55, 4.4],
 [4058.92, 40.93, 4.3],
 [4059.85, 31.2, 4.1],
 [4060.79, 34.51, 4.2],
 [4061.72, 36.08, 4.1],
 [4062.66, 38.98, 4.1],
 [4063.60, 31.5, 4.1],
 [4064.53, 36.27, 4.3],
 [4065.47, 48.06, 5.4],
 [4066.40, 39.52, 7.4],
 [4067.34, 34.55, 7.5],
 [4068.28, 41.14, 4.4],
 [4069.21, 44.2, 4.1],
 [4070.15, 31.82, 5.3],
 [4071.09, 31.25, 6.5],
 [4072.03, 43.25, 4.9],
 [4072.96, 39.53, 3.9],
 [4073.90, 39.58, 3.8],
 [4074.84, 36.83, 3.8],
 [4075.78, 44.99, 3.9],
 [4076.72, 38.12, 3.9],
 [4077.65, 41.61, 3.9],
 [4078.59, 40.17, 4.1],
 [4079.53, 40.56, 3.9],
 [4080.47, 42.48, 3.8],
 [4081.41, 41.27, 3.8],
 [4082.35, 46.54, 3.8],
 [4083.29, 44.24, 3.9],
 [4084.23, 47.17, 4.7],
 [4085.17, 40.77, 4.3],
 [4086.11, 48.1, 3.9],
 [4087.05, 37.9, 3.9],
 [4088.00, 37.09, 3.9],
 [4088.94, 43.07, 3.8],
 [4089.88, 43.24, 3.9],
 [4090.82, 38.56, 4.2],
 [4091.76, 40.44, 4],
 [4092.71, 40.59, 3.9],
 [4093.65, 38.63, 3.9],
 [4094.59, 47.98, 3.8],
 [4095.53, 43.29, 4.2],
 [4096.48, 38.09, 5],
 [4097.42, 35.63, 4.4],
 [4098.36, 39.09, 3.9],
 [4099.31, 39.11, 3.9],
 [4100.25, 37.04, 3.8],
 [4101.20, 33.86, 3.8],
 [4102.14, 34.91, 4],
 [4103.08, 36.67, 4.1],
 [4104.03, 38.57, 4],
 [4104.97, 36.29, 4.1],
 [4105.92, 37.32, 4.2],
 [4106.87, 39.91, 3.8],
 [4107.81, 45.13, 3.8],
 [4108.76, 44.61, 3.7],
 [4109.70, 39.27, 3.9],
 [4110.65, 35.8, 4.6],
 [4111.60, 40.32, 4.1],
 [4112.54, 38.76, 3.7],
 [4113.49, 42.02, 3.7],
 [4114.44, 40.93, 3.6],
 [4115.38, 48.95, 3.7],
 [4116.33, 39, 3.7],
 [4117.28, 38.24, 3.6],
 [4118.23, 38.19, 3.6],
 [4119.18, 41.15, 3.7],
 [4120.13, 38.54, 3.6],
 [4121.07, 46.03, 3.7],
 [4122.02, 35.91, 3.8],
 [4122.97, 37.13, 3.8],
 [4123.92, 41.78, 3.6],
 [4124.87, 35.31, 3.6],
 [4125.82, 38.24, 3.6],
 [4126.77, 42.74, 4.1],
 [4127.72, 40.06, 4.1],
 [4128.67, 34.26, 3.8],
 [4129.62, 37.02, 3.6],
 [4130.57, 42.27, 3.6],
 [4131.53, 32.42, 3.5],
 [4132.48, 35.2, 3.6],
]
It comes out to 1.32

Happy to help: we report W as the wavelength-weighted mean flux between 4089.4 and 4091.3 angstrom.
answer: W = 41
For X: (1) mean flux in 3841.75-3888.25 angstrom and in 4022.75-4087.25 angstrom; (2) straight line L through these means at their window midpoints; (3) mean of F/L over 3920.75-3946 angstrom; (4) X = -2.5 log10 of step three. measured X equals 0.21 mag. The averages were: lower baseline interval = 33.7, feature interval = 29.7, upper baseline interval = 40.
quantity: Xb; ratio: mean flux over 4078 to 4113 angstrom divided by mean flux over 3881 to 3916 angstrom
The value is 1.18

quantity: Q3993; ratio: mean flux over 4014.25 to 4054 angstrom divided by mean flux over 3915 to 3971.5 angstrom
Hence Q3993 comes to 1.33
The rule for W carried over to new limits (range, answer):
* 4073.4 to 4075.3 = 38.2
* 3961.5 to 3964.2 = 28.2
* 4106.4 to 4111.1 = 41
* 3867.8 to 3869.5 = 34.8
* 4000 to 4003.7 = 40.1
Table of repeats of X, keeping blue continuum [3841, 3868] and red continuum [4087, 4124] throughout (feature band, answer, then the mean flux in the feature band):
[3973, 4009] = 0.02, 36.4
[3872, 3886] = 0.04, 33.1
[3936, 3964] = 0.08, 33.5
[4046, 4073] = 0.01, 38.1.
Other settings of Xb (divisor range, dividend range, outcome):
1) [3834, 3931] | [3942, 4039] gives 1.10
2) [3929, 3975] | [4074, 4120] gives 1.35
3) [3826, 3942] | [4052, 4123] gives 1.23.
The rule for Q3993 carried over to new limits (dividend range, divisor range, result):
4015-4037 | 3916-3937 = 1.39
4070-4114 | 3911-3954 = 1.27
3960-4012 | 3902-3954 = 1.07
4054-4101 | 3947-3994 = 1.22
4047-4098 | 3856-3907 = 1.18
